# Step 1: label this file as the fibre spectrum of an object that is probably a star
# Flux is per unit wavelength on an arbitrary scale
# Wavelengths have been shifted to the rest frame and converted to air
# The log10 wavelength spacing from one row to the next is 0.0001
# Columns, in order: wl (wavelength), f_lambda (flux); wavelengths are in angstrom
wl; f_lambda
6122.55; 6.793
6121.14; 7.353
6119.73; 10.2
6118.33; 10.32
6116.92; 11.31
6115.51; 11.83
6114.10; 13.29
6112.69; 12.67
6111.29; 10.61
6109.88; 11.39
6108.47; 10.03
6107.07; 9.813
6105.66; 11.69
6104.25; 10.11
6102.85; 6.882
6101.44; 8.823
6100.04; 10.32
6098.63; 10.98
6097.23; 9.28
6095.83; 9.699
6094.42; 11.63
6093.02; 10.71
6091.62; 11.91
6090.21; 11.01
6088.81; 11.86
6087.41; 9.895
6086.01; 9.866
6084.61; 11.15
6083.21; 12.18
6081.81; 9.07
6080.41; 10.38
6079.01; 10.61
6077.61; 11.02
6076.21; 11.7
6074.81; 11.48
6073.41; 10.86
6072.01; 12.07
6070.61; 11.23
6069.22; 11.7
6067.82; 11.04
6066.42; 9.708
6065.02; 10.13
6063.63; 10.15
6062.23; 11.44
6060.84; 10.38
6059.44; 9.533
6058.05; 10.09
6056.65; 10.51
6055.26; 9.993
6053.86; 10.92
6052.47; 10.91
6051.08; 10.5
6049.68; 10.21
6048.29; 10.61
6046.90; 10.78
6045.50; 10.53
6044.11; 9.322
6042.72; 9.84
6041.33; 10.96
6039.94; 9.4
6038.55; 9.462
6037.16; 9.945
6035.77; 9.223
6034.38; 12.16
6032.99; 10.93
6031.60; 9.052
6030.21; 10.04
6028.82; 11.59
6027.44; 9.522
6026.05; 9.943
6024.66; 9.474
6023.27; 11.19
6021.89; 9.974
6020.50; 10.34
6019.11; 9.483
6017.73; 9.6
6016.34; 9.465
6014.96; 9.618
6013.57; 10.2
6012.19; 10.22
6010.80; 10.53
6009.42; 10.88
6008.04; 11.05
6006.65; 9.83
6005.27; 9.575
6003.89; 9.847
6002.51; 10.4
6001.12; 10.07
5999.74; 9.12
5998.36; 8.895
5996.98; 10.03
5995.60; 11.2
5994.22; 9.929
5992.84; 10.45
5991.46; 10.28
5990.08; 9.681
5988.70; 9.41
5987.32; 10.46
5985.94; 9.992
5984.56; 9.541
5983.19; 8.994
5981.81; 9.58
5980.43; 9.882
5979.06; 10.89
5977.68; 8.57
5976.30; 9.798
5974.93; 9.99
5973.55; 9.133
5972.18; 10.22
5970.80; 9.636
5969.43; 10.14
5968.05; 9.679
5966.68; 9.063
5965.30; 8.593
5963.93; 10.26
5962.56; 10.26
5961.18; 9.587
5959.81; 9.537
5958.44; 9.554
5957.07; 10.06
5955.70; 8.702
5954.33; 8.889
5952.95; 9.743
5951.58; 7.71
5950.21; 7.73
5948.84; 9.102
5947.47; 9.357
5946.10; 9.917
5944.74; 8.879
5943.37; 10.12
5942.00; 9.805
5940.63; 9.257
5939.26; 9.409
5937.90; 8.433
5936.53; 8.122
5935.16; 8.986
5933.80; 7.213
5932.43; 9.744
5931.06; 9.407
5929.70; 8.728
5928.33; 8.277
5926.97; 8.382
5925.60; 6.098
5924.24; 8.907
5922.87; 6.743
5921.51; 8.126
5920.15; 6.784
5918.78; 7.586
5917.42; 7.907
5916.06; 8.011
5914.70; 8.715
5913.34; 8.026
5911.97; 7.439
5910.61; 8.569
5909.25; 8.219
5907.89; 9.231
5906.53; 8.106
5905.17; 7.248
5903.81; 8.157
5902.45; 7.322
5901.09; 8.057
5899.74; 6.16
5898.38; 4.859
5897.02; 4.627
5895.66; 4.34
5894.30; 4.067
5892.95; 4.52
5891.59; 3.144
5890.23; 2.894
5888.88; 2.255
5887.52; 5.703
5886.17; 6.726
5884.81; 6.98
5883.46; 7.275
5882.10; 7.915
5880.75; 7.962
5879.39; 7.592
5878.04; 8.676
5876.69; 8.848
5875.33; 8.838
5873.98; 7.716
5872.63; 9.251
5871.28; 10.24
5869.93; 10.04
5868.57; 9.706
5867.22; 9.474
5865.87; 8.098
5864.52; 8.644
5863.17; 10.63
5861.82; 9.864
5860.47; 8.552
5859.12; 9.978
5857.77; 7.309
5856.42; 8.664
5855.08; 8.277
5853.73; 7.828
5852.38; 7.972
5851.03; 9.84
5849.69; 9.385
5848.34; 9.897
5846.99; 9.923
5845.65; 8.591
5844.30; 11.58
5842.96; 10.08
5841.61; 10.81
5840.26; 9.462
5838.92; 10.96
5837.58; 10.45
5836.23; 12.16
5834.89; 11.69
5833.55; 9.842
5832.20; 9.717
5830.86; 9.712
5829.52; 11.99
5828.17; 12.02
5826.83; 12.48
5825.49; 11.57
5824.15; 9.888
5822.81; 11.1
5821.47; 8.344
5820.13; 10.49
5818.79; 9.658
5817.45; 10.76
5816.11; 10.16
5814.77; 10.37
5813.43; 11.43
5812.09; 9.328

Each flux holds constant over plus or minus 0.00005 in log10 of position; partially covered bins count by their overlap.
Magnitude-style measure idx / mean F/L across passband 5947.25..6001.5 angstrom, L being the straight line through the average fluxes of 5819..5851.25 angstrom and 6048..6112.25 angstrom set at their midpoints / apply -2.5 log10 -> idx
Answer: 0.102 mag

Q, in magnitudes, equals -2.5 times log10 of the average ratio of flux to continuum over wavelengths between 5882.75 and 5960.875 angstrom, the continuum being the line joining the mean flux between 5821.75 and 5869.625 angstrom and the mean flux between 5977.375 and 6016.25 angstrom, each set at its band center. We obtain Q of 0.279 mag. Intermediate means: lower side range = 9.93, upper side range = 9.98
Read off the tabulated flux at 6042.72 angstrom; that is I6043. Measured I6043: 9.84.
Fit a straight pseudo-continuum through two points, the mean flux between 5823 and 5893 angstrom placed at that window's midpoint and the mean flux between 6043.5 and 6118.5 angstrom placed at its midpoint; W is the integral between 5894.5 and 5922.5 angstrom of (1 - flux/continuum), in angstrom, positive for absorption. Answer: 6.1 angstrom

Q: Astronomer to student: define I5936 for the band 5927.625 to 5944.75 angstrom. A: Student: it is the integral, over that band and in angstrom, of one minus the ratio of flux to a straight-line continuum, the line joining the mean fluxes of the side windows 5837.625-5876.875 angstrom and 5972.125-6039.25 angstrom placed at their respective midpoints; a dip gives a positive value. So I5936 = 1.3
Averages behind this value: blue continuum 9.35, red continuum 9.99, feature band 8.95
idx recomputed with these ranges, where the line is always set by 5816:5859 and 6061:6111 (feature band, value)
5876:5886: 0.28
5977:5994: 0.06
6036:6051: 0.05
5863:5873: 0.08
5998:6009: 0.06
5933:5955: 0.16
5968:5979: 0.07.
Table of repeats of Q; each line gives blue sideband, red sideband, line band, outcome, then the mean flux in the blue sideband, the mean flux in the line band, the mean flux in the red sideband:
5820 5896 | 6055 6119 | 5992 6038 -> 0.00 mag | 8.81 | 10.1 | 10.7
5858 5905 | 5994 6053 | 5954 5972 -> -0.07 mag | 7.32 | 9.57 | 10.1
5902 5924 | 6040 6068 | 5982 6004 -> -0.07 mag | 7.91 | 9.89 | 10.3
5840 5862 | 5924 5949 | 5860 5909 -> 0.24 mag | 9.28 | 7.33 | 8.85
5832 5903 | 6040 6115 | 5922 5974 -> 0.01 mag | 8.2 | 9.03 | 10.6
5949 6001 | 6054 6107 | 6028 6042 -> -0.01 mag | 9.6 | 10.3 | 10.6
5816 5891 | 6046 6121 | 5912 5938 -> 0.19 mag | 9.2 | 8.09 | 10.7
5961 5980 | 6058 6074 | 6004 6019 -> 0.01 mag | 9.71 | 10.1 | 10.7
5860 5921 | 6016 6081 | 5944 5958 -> -0.05 mag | 7.44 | 9.02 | 10.4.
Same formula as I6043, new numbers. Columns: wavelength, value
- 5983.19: 8.994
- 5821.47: 8.344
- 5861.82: 9.864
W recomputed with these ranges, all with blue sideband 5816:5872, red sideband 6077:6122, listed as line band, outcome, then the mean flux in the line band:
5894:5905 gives 4.37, 6.07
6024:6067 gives 0.76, 10.2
